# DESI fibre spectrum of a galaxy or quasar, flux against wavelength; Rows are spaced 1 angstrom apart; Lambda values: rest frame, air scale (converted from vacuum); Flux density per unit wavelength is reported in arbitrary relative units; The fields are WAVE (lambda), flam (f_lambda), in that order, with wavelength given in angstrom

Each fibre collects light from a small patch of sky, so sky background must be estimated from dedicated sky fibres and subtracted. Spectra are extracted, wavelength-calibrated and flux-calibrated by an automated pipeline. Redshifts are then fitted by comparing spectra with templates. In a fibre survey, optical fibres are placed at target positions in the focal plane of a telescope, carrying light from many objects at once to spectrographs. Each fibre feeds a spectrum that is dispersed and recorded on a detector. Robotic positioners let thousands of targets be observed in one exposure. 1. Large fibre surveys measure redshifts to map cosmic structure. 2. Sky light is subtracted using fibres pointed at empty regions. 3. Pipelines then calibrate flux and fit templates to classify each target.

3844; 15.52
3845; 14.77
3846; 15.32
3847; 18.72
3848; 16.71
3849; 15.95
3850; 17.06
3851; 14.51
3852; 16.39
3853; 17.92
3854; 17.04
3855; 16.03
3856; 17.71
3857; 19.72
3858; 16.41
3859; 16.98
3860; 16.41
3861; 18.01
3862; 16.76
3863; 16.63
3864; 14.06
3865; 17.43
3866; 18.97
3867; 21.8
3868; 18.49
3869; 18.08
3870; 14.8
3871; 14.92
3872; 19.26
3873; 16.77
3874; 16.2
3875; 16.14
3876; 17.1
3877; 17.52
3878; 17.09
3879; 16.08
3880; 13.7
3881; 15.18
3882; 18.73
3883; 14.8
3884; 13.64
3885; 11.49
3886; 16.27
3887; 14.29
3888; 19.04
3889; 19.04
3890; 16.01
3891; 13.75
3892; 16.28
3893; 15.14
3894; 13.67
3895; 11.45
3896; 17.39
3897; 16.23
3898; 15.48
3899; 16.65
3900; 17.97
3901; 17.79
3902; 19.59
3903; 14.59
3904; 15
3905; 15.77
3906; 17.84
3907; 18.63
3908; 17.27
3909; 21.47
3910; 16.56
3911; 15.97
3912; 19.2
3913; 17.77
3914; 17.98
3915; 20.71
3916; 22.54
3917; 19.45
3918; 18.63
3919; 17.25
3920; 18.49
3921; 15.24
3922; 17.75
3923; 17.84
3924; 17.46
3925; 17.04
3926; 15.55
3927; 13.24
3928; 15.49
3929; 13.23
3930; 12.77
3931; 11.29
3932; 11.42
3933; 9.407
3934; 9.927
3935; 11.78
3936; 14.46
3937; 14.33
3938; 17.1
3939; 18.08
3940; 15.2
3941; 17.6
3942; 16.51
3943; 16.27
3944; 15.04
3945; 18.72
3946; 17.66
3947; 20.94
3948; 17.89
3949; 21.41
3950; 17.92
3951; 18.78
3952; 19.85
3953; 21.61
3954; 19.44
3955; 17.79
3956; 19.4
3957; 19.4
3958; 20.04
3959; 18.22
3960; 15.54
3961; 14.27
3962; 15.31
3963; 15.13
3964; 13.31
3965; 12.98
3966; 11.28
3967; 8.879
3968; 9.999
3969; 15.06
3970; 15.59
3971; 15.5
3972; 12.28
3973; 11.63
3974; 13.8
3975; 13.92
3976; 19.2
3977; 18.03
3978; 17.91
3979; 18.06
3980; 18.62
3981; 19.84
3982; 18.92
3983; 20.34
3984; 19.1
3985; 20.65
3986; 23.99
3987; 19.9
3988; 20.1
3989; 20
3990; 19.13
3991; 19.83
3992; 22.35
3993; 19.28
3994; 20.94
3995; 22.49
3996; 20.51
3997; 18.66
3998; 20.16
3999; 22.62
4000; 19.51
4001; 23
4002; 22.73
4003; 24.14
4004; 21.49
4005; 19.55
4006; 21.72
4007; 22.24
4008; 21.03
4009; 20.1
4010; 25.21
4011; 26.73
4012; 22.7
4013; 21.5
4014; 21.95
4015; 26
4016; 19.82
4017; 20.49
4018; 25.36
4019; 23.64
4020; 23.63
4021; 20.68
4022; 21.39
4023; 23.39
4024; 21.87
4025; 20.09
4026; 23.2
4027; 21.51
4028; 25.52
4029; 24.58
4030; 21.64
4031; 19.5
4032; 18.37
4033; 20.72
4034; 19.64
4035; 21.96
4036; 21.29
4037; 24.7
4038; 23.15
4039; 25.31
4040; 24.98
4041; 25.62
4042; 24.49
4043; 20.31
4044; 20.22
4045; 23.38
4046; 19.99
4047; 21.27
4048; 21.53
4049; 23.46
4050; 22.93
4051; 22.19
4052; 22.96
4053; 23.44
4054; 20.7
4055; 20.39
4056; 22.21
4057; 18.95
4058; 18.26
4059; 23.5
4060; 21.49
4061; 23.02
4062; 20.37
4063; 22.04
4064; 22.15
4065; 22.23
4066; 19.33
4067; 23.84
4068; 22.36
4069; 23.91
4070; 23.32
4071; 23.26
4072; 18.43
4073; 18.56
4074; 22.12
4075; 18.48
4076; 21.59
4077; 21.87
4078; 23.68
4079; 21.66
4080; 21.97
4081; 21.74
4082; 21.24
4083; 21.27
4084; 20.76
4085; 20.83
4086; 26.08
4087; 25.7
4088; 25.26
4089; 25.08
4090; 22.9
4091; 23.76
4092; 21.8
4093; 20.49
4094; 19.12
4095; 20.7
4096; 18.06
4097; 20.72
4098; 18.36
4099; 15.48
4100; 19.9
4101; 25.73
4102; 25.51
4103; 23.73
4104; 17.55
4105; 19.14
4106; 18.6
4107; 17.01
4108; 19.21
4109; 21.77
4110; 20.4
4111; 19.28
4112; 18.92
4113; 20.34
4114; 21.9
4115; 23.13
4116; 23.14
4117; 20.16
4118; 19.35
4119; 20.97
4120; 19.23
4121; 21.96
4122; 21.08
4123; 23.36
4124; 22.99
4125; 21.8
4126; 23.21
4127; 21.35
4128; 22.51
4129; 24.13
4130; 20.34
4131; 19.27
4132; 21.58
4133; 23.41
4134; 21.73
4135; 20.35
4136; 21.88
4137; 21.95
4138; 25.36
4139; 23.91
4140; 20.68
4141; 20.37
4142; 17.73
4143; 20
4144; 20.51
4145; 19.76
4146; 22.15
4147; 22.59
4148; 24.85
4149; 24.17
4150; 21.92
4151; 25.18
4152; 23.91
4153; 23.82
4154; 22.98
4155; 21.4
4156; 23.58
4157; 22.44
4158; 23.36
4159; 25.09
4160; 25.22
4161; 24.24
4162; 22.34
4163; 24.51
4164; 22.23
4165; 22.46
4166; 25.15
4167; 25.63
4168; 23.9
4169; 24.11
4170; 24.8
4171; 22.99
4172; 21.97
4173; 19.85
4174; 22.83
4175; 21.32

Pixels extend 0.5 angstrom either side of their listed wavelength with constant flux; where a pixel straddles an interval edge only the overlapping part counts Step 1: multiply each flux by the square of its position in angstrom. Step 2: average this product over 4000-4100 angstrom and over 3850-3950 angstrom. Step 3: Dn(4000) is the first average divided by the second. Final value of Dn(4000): 1.4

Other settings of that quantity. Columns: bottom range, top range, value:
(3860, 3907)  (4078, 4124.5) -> 1.45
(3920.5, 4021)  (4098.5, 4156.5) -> 1.28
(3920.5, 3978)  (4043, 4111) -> 1.45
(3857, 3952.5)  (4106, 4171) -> 1.50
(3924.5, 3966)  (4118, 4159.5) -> 1.52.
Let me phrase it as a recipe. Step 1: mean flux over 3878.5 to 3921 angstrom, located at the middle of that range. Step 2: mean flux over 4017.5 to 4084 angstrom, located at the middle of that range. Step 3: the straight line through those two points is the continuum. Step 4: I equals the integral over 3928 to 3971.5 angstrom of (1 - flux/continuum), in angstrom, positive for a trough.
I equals 6.5 angstrom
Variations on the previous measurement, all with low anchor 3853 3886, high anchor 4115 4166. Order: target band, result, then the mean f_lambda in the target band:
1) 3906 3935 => 2.2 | 16.4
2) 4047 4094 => -2.6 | 22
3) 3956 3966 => 1.4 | 16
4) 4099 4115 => 0.8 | 20.5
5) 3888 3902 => 0.9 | 16.2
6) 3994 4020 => -3.5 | 22.1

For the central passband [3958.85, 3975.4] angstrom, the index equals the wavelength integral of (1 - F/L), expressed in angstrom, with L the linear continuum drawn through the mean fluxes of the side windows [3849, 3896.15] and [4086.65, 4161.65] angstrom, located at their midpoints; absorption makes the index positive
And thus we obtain 4.3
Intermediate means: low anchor 16.4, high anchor 21.7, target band 13.6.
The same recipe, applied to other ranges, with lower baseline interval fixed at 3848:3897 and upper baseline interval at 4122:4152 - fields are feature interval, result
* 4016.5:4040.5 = -3.18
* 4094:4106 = 0.54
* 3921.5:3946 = 3.83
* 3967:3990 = 1.80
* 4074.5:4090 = -1.19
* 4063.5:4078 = -0.68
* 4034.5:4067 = -3.12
